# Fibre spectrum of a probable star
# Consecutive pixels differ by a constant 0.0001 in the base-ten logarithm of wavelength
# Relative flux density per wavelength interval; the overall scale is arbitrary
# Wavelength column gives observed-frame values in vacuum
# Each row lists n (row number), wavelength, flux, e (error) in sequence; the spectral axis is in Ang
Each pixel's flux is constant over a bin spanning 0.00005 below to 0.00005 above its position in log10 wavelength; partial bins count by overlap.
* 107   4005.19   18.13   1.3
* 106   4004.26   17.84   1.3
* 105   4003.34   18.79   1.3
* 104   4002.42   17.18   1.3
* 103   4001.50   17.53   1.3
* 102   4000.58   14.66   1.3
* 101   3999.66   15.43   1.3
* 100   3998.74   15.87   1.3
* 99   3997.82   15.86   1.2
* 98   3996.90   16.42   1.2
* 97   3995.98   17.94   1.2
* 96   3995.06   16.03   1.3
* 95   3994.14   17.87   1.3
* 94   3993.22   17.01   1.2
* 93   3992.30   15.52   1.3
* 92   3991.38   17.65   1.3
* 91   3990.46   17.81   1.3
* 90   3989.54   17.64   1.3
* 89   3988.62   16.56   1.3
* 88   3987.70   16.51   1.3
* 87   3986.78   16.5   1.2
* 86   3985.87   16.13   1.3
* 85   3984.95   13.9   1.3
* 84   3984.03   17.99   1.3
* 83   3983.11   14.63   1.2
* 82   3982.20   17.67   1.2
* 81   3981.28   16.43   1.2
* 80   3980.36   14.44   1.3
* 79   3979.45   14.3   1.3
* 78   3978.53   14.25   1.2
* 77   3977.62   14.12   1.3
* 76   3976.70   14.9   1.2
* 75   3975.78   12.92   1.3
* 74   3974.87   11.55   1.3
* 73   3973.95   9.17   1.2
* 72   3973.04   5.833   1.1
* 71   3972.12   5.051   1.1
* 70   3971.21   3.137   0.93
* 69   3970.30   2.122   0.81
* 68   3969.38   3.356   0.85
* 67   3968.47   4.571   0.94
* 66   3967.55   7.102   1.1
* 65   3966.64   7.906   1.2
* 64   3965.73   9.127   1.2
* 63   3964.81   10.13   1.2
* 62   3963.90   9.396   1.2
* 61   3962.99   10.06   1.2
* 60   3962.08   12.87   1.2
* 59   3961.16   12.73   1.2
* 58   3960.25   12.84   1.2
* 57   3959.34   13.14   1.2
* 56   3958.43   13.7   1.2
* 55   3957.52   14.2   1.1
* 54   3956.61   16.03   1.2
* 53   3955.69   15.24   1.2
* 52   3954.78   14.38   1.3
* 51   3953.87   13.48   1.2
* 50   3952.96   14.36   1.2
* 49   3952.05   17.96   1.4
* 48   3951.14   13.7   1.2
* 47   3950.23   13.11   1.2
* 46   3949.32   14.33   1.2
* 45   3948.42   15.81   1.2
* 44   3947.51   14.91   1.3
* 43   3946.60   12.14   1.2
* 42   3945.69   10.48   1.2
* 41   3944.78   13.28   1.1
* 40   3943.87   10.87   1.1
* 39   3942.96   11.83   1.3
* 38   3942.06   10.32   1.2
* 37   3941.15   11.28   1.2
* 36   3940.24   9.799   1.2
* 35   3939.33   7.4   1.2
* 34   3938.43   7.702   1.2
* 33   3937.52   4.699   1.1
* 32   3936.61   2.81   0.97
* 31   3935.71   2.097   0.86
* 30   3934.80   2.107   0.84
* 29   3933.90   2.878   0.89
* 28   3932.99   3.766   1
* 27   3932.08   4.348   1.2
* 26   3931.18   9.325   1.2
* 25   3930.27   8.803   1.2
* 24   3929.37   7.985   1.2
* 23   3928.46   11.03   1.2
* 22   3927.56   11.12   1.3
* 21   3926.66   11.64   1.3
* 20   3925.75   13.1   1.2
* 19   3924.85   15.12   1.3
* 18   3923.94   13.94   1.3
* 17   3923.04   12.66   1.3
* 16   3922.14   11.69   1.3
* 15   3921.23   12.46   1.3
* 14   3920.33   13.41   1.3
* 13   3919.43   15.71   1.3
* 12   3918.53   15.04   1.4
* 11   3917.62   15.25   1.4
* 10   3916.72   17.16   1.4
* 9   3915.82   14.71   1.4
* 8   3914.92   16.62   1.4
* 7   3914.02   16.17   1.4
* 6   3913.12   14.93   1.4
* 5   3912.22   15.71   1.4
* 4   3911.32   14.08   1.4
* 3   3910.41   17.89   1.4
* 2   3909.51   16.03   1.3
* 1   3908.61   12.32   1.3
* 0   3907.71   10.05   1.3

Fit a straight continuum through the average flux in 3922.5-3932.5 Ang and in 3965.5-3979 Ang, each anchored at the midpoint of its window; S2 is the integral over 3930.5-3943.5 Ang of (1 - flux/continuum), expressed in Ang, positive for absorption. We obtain 4.7 Ang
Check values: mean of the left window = 10.9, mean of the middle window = 6.52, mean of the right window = 8.33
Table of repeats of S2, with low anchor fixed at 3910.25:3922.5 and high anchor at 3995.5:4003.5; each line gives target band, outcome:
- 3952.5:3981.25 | 9.0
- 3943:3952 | 1.3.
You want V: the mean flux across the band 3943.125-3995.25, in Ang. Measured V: 12.9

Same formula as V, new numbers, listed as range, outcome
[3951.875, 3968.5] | 12.1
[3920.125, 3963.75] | 11.1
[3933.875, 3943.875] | 6.99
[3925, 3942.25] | 7.57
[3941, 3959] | 13.6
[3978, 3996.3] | 16.3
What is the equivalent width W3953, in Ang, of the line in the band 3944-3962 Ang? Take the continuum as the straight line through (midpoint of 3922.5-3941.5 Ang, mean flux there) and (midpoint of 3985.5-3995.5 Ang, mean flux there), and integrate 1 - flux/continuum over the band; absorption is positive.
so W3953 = -4.1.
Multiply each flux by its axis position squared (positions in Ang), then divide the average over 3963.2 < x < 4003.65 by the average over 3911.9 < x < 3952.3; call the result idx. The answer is 1.21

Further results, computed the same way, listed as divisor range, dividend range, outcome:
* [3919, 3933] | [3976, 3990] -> 1.44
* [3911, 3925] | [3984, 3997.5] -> 1.18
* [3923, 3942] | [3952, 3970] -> 1.41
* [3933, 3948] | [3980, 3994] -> 2.03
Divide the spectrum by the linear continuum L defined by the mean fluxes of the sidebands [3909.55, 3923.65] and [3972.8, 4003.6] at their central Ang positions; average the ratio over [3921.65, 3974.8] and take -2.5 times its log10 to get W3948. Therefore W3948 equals 0.45 mag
